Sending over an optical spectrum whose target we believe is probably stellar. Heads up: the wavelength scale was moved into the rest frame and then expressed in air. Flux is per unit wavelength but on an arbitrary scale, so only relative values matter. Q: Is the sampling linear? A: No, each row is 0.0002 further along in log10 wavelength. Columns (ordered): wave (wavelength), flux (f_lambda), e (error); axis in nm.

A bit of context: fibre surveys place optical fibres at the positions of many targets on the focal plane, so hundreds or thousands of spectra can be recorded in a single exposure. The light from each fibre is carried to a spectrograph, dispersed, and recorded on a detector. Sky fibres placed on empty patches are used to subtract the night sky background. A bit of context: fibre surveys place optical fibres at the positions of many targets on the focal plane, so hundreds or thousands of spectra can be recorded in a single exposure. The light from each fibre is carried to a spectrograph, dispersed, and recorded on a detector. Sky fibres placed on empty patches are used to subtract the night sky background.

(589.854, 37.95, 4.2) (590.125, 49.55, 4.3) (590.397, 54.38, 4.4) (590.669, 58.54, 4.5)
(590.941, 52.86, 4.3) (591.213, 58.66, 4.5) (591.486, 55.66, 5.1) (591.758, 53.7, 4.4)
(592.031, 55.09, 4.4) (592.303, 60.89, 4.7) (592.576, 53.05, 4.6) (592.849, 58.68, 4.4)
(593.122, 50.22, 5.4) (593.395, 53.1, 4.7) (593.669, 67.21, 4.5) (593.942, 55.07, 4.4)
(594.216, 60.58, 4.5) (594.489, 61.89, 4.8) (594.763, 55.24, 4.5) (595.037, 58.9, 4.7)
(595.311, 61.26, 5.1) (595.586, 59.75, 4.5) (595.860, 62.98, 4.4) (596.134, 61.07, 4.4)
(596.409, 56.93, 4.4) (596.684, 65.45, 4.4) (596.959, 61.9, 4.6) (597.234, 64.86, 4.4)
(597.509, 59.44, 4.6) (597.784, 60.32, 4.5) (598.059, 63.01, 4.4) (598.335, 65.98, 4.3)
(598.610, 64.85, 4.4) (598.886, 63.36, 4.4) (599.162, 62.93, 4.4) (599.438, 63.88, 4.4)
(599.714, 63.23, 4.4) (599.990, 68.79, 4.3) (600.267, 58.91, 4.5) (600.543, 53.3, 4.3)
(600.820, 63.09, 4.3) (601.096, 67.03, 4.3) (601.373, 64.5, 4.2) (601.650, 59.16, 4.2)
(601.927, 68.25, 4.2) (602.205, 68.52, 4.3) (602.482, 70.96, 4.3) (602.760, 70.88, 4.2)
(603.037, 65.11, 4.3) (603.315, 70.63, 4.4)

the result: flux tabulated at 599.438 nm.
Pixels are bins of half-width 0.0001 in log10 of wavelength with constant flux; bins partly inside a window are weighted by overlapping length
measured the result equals 63.88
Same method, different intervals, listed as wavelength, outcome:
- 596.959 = 61.9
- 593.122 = 50.22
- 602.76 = 70.88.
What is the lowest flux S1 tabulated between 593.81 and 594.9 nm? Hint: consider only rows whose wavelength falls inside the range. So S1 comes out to 55.07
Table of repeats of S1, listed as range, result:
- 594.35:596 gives 55.24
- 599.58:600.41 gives 58.91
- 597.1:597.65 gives 59.44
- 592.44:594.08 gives 50.22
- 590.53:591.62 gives 52.86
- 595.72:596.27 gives 61.07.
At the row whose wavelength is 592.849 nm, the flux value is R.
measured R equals 58.68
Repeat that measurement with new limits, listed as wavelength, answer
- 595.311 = 61.26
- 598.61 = 64.85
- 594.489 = 61.89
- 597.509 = 59.44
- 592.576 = 53.05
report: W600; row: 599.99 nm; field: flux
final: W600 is 68.79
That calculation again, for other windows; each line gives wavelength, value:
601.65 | 59.16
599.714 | 63.23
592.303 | 60.89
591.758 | 53.7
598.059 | 63.01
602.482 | 70.96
